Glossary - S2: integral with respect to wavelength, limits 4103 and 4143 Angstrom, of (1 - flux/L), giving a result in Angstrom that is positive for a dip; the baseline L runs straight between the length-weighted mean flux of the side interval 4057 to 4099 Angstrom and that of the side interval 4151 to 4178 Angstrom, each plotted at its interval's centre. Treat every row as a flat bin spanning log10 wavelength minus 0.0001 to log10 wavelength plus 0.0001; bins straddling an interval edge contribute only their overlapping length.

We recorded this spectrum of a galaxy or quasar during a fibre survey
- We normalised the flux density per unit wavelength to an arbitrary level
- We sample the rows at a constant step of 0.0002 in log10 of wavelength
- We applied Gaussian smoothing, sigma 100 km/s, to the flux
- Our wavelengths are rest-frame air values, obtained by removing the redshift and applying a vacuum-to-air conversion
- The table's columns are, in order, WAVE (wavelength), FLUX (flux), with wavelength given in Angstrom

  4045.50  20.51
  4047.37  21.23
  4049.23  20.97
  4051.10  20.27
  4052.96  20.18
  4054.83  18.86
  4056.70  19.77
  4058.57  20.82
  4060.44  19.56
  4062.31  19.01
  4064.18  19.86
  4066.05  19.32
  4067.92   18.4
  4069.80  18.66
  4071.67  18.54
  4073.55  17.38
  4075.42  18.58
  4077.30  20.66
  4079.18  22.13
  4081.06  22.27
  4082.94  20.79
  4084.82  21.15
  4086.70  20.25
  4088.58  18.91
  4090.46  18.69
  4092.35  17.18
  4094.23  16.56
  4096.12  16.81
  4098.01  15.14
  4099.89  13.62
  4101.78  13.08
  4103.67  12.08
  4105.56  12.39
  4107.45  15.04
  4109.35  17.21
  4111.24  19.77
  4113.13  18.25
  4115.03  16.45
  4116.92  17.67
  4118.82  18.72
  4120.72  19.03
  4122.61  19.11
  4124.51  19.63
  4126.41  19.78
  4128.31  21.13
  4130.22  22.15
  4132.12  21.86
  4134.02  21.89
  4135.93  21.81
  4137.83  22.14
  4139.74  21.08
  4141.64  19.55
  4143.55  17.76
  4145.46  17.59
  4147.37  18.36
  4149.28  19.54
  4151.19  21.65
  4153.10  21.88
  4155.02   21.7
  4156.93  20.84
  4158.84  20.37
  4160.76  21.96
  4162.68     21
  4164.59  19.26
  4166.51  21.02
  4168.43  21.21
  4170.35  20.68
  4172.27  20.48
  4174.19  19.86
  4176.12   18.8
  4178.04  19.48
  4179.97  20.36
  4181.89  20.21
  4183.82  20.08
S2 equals 2.1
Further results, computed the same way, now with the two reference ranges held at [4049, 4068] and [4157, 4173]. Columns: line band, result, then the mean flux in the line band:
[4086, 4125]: 6.4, 16.9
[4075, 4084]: -0.5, 21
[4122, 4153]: 0.2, 20.4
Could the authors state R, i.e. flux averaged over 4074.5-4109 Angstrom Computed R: 17.5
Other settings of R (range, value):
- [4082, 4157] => 18.7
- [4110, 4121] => 18.2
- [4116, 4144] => 20.3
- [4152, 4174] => 20.9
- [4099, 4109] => 13.5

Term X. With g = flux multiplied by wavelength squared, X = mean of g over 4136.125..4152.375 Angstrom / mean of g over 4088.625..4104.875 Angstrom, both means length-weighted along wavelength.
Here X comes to 1.3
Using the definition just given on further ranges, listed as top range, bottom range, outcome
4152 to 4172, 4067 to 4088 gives 1.10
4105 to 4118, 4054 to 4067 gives 0.88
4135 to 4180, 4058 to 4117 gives 1.17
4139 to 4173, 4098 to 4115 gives 1.37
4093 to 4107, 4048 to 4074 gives 0.75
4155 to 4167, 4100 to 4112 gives 1.45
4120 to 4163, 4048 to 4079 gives 1.09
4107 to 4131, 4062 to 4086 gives 0.97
